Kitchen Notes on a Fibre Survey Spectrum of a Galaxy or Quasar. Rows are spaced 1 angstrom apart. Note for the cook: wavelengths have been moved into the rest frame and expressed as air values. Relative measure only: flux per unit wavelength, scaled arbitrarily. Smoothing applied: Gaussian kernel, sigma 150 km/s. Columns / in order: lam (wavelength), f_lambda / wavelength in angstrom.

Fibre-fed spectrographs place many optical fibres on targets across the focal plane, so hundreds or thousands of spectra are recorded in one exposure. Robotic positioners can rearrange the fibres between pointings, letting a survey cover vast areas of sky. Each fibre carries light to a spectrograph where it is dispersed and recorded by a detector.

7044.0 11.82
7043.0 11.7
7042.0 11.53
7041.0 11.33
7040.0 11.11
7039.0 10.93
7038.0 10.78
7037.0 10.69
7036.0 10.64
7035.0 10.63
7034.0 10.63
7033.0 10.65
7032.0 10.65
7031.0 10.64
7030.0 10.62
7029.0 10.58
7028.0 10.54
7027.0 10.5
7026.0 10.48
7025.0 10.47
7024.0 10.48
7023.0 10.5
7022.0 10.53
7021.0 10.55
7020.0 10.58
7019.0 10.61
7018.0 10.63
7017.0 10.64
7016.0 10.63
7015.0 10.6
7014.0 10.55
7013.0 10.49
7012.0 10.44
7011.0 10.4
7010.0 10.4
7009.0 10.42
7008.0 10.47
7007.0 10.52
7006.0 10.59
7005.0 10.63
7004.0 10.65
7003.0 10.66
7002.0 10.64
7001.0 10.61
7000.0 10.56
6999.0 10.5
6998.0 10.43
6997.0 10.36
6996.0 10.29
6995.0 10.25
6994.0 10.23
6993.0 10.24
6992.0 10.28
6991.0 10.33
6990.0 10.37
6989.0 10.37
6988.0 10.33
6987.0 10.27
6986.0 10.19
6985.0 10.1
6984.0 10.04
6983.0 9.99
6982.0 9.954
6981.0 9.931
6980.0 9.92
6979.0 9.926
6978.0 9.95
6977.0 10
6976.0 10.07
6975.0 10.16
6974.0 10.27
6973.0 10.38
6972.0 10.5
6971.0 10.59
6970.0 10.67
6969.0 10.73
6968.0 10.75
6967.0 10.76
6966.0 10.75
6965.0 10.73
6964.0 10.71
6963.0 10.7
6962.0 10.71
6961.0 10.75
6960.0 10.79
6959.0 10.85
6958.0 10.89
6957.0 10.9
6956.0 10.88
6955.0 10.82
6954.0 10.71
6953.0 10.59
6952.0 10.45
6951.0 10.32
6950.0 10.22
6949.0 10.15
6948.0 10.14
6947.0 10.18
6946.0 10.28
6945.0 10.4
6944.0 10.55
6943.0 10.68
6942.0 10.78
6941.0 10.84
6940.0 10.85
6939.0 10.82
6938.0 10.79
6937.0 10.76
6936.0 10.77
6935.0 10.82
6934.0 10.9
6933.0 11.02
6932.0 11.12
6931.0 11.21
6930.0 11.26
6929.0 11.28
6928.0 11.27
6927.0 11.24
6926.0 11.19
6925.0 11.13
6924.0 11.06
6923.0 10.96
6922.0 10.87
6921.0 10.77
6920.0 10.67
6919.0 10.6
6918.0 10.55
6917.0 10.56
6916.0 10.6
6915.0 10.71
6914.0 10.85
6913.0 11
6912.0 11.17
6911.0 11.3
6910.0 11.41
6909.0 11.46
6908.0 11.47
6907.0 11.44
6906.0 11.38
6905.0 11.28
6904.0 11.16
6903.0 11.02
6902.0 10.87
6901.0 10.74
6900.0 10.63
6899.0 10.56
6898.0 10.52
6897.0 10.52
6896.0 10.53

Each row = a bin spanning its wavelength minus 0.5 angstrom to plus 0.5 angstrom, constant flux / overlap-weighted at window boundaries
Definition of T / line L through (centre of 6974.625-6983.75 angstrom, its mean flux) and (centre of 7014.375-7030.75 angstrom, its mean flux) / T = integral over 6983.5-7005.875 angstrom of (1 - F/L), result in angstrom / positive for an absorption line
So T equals -0.4 angstrom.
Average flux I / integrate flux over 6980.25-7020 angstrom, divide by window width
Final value 10.4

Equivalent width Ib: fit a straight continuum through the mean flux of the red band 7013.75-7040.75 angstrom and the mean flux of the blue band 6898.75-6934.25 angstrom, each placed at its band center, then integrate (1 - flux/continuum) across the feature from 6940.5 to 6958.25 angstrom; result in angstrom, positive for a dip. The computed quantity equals 0.6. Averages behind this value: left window 11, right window 10.6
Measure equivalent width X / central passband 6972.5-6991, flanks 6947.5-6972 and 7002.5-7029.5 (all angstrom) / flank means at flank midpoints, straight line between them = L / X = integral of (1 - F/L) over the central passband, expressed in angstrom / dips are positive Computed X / 0.8 angstrom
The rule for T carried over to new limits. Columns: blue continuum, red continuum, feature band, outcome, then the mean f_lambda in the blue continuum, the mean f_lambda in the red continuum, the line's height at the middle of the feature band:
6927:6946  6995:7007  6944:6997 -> 1.5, 10.9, 10.5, 10.7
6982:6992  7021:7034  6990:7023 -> -0.4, 10.2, 10.6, 10.4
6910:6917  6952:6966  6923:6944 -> -0.2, 10.9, 10.8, 10.9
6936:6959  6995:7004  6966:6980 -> 0.2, 10.6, 10.5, 10.6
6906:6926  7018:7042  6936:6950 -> 0.5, 11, 10.7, 10.9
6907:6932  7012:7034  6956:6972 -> 0.1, 11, 10.6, 10.8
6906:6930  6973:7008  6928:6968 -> 0.0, 11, 10.3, 10.7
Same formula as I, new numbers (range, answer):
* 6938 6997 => 10.4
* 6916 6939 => 10.9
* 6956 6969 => 10.8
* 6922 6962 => 10.8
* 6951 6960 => 10.7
